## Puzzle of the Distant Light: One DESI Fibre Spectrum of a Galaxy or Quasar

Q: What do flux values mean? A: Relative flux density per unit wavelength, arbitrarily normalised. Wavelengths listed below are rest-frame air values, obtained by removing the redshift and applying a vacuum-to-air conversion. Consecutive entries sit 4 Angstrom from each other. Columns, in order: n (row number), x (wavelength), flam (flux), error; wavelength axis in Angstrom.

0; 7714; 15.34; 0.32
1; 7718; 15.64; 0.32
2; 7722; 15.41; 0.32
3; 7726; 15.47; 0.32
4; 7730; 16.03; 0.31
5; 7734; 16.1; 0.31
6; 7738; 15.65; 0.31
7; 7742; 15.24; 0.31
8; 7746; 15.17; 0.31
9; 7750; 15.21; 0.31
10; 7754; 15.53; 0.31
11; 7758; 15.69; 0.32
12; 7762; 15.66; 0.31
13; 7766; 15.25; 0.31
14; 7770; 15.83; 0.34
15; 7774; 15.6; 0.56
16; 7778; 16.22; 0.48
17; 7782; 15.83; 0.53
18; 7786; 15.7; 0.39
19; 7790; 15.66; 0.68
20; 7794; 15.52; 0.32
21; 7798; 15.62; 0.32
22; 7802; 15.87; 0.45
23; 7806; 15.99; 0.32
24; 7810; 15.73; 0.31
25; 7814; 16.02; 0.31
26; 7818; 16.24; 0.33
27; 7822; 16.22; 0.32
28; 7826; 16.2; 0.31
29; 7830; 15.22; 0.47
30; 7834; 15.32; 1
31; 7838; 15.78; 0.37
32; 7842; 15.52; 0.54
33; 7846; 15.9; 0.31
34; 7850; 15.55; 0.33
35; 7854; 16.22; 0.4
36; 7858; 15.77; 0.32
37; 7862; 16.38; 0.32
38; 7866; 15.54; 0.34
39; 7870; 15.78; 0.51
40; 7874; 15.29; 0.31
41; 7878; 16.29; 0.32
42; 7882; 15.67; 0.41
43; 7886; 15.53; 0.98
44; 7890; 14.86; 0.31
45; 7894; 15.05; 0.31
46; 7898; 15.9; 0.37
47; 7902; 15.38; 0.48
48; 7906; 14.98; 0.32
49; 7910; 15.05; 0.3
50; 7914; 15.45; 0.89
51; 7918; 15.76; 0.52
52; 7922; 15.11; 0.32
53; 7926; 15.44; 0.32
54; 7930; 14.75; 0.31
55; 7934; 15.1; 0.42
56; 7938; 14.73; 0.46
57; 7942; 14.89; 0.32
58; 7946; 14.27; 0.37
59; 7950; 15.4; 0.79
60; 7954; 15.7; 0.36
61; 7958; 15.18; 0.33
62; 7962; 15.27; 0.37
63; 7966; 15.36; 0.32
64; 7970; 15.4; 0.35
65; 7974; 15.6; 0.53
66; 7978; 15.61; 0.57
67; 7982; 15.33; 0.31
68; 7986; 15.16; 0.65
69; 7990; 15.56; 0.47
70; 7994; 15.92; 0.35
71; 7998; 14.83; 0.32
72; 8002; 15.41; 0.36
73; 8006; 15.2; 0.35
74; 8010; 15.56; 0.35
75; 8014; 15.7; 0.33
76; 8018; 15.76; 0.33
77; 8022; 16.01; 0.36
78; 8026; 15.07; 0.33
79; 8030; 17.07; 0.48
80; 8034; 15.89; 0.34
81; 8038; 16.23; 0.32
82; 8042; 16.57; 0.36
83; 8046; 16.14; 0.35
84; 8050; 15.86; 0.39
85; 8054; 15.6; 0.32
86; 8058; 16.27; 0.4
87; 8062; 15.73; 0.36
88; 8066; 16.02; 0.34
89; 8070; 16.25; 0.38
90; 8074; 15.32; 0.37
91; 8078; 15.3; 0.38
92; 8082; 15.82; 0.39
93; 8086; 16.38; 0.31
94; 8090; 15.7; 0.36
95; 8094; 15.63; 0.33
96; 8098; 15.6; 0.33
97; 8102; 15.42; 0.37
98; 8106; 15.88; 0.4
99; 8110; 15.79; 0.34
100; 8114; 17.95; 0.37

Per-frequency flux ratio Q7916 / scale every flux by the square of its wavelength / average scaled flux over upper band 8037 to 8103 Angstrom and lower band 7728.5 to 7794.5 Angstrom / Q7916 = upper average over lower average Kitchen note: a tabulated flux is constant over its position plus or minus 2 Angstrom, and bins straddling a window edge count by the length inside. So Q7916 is 1.10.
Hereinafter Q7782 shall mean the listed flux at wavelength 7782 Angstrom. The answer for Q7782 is 15.83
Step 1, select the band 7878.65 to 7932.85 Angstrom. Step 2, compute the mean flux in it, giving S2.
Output 15.3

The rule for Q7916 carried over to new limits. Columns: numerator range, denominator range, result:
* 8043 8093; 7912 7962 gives 1.08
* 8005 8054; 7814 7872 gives 1.05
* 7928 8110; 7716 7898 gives 1.05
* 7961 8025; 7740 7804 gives 1.05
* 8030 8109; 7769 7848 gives 1.07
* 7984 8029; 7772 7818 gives 1.03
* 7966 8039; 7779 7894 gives 1.03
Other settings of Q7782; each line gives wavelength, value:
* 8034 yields 15.89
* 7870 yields 15.78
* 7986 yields 15.16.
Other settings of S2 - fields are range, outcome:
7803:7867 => 15.9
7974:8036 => 15.6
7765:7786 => 15.8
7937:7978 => 15.2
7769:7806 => 15.8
